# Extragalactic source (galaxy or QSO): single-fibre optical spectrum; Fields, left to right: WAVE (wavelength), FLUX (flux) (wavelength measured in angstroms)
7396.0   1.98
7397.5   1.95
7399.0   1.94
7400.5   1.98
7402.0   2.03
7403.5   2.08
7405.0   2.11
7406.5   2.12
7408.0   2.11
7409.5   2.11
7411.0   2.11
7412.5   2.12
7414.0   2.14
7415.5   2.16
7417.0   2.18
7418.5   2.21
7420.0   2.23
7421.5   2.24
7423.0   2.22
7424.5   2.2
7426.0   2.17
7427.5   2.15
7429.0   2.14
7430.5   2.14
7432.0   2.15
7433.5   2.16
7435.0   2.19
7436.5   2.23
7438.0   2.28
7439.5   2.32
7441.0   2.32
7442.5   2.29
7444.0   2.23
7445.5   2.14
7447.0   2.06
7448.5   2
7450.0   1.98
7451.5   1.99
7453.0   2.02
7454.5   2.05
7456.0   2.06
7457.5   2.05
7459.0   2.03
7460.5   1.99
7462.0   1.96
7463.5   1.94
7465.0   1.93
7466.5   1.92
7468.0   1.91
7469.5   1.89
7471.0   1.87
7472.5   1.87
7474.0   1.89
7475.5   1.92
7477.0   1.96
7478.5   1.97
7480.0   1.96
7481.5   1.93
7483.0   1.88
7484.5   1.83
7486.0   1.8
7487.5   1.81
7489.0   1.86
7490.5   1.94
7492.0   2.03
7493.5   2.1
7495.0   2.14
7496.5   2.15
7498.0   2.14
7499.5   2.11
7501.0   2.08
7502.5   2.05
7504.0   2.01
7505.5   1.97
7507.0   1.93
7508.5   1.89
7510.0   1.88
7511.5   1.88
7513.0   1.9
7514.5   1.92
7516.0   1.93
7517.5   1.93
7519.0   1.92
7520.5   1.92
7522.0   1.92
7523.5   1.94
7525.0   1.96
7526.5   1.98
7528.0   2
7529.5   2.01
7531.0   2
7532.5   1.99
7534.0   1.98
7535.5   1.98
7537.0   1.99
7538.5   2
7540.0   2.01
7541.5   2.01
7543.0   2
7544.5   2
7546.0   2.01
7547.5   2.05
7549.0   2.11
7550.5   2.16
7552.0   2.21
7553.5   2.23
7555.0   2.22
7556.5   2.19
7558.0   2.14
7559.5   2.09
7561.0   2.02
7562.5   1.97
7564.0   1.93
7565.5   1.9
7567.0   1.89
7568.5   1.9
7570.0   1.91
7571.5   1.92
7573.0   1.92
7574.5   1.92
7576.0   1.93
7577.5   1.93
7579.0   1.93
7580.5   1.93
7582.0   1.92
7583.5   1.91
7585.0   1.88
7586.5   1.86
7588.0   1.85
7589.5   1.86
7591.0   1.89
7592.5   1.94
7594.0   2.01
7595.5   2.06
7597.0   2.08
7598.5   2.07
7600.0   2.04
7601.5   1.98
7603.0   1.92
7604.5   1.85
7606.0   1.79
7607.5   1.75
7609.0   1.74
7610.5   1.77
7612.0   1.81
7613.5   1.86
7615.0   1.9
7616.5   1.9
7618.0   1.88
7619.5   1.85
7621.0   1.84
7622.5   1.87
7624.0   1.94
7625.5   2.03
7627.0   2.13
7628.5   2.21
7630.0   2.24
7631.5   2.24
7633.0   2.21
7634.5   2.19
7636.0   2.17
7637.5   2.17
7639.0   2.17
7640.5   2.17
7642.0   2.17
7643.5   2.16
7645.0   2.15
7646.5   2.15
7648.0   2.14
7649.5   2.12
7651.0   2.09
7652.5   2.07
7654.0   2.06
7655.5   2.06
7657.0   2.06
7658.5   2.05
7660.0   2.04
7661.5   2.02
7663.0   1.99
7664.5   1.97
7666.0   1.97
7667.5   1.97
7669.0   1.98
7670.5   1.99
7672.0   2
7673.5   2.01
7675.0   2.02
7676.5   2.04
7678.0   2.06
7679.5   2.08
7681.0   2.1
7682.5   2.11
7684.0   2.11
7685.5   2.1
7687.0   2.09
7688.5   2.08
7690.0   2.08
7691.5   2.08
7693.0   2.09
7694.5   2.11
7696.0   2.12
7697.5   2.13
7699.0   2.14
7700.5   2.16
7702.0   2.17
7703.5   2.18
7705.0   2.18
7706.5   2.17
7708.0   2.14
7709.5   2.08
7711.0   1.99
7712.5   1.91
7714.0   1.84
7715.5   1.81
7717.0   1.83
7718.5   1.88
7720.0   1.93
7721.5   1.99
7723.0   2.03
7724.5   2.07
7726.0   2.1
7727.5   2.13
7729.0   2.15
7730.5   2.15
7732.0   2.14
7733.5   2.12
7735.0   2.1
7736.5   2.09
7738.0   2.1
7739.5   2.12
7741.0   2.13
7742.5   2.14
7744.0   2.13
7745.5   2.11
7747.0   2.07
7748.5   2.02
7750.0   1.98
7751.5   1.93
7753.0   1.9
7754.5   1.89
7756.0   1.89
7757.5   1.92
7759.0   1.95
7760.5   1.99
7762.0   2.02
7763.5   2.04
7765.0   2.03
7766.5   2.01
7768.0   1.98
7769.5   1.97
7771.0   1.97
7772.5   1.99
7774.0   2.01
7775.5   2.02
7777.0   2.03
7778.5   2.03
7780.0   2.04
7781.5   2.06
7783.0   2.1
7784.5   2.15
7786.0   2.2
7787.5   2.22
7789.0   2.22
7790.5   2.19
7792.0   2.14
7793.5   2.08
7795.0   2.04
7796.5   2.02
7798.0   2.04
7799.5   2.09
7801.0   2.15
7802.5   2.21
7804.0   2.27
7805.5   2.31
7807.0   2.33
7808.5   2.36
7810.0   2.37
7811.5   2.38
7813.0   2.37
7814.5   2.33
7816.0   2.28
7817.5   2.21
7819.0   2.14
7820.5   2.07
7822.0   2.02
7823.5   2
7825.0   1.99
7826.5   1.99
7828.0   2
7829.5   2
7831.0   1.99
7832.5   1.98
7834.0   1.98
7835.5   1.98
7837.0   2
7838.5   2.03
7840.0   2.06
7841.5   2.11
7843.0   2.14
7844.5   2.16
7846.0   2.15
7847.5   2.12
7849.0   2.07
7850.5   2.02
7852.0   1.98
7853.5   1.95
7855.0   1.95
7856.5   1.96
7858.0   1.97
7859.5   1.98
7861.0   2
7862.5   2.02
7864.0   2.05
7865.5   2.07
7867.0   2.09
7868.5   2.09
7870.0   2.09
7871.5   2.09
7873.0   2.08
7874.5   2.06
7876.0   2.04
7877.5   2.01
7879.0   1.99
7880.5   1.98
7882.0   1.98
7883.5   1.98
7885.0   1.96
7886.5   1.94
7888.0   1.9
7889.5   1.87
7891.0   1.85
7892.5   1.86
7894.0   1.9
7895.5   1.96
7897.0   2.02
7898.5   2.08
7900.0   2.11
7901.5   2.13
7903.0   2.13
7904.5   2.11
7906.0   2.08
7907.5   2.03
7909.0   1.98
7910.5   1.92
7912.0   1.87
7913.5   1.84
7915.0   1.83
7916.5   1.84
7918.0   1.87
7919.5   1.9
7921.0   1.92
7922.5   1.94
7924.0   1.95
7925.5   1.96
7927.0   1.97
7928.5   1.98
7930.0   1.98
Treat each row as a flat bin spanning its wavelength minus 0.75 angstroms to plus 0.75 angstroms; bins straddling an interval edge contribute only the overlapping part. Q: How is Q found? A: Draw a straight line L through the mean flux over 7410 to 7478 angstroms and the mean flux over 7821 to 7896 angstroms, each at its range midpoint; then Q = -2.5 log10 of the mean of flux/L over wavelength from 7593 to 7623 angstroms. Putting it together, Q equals 0.09 mag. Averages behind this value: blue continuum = 2.09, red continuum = 2.01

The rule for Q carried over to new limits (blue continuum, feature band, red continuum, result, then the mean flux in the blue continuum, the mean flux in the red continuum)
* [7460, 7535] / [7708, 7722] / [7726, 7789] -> 0.059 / 1.95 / 2.05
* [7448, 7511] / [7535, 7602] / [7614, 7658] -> 0.020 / 1.97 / 2.08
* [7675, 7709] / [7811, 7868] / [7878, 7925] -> -0.033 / 2.11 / 1.96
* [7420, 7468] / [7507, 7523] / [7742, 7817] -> 0.108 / 2.11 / 2.1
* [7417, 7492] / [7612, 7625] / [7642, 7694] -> 0.100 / 2.05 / 2.06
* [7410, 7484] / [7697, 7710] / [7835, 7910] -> -0.056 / 2.08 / 2.02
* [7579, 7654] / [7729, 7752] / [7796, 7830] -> 0.008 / 2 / 2.17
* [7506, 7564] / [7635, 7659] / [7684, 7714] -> -0.028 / 2.01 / 2.1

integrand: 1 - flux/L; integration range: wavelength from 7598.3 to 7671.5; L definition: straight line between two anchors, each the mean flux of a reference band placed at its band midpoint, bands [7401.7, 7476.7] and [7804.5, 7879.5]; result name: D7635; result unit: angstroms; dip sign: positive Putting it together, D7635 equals 2.5 angstroms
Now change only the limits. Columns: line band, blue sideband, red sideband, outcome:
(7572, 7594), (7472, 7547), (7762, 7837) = 1.0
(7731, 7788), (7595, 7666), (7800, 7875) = 0.8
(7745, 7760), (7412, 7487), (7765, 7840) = 1.0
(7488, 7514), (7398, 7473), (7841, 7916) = 1.0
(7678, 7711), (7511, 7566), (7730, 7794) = -1.2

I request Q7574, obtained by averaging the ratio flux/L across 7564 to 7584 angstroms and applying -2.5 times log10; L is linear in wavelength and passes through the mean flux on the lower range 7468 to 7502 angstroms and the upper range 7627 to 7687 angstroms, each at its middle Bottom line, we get 0.062 mag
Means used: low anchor 1.96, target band 1.92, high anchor 2.09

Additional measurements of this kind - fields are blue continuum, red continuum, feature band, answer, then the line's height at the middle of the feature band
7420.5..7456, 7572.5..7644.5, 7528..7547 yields 0.03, 2.05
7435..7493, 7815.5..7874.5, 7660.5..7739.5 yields -0.01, 2.03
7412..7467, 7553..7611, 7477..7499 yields 0.05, 2.07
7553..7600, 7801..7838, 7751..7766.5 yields 0.08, 2.1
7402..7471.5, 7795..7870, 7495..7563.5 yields 0.05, 2.1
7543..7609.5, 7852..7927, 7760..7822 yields -0.08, 1.98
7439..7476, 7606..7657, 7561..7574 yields 0.06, 2.03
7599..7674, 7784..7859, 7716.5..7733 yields 0.01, 2.06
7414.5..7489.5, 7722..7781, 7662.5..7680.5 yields 0.02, 2.04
